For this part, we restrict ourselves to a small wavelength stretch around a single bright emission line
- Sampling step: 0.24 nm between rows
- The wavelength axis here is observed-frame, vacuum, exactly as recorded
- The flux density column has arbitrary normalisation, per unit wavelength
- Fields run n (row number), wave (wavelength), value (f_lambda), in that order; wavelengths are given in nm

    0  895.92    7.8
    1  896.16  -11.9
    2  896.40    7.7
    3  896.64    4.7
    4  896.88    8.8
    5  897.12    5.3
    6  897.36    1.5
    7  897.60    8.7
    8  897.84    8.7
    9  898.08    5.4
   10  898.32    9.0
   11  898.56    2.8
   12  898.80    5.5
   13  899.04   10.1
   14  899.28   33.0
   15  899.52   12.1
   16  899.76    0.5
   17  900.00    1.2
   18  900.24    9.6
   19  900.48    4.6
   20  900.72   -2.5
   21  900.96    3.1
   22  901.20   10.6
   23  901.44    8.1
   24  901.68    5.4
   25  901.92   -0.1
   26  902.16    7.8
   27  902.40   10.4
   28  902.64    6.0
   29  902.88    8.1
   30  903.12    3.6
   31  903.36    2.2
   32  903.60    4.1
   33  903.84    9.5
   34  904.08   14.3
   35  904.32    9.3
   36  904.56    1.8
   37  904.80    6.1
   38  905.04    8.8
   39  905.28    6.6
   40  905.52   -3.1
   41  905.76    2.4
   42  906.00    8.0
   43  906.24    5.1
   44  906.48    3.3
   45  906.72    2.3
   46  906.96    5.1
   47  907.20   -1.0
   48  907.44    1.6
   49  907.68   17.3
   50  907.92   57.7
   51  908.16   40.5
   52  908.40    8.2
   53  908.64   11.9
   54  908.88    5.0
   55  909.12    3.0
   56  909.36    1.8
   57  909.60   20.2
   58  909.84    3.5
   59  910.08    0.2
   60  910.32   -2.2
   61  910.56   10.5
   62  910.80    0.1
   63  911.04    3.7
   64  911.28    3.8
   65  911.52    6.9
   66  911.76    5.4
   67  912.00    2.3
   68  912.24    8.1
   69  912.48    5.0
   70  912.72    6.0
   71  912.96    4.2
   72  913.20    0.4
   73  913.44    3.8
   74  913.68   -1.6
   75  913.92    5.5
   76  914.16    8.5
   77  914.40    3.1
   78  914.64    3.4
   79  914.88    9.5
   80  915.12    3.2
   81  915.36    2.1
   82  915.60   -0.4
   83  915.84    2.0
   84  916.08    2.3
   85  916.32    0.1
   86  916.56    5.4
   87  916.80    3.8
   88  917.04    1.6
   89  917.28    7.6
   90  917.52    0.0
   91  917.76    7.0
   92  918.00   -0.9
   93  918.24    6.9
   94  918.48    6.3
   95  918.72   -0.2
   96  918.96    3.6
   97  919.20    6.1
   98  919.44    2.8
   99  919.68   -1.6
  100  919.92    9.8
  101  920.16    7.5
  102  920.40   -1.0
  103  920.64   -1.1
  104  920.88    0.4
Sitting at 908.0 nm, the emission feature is [O III]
